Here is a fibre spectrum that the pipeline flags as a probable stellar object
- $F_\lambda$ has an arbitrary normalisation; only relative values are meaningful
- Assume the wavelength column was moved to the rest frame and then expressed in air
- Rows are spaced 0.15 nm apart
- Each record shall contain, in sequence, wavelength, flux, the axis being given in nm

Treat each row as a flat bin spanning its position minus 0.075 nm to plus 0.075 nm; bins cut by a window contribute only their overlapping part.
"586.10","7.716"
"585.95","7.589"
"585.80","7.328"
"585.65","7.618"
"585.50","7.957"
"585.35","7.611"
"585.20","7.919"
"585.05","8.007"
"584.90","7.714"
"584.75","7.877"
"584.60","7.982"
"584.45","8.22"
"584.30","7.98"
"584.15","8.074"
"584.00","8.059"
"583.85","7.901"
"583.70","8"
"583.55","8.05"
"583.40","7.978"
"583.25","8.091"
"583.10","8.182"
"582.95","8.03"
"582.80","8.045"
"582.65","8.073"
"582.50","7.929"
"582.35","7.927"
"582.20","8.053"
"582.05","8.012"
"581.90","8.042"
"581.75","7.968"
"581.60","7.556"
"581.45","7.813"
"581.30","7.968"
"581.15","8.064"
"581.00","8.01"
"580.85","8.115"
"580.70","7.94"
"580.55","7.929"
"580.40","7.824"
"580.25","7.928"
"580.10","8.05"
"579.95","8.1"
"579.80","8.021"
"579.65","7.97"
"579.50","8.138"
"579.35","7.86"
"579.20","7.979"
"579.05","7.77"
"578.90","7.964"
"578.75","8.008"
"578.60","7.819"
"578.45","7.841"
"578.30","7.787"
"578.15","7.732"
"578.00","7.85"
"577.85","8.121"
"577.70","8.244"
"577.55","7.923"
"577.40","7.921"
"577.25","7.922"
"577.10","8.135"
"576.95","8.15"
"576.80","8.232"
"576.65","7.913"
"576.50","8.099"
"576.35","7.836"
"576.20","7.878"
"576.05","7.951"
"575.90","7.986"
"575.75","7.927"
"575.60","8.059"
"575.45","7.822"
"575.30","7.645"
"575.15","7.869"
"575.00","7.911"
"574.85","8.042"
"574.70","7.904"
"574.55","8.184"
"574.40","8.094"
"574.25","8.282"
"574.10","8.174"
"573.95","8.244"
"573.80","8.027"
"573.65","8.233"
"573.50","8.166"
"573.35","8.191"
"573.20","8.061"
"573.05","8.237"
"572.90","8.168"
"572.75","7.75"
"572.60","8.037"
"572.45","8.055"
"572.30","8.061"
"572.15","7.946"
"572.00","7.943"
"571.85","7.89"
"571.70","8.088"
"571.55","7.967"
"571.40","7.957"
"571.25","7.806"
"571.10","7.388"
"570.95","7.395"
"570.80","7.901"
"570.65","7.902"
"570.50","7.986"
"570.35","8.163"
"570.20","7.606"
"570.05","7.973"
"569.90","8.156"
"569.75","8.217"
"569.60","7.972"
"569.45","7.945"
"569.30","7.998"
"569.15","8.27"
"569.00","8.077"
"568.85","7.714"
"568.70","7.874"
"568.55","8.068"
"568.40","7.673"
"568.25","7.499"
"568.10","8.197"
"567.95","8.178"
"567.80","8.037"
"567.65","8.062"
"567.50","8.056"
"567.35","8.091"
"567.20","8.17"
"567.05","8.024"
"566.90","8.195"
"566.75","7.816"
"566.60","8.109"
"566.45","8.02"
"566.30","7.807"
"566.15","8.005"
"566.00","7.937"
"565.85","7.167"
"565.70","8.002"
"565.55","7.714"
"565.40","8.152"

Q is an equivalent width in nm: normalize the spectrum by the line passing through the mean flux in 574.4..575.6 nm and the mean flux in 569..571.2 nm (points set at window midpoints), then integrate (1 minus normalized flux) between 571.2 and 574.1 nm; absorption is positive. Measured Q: -0.04 nm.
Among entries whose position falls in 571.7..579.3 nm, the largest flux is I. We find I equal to 8.282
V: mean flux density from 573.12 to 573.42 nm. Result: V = 8.13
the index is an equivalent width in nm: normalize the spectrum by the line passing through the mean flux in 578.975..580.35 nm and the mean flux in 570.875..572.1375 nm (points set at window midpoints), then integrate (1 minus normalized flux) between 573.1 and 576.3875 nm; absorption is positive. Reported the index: -0.062 nm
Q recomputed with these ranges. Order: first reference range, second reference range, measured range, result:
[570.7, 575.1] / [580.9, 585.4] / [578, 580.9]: 0.02 nm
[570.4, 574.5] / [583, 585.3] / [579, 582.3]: 0.02 nm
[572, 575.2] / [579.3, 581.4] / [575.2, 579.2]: 0.04 nm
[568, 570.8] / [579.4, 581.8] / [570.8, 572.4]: 0.02 nm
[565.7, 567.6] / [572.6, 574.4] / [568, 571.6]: 0.06 nm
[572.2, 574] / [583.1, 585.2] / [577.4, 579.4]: 0.03 nm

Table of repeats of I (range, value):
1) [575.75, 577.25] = 8.232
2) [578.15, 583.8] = 8.182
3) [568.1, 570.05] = 8.27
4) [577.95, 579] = 8.008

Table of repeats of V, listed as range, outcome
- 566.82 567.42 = 8.12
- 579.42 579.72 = 8.05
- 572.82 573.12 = 8.19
